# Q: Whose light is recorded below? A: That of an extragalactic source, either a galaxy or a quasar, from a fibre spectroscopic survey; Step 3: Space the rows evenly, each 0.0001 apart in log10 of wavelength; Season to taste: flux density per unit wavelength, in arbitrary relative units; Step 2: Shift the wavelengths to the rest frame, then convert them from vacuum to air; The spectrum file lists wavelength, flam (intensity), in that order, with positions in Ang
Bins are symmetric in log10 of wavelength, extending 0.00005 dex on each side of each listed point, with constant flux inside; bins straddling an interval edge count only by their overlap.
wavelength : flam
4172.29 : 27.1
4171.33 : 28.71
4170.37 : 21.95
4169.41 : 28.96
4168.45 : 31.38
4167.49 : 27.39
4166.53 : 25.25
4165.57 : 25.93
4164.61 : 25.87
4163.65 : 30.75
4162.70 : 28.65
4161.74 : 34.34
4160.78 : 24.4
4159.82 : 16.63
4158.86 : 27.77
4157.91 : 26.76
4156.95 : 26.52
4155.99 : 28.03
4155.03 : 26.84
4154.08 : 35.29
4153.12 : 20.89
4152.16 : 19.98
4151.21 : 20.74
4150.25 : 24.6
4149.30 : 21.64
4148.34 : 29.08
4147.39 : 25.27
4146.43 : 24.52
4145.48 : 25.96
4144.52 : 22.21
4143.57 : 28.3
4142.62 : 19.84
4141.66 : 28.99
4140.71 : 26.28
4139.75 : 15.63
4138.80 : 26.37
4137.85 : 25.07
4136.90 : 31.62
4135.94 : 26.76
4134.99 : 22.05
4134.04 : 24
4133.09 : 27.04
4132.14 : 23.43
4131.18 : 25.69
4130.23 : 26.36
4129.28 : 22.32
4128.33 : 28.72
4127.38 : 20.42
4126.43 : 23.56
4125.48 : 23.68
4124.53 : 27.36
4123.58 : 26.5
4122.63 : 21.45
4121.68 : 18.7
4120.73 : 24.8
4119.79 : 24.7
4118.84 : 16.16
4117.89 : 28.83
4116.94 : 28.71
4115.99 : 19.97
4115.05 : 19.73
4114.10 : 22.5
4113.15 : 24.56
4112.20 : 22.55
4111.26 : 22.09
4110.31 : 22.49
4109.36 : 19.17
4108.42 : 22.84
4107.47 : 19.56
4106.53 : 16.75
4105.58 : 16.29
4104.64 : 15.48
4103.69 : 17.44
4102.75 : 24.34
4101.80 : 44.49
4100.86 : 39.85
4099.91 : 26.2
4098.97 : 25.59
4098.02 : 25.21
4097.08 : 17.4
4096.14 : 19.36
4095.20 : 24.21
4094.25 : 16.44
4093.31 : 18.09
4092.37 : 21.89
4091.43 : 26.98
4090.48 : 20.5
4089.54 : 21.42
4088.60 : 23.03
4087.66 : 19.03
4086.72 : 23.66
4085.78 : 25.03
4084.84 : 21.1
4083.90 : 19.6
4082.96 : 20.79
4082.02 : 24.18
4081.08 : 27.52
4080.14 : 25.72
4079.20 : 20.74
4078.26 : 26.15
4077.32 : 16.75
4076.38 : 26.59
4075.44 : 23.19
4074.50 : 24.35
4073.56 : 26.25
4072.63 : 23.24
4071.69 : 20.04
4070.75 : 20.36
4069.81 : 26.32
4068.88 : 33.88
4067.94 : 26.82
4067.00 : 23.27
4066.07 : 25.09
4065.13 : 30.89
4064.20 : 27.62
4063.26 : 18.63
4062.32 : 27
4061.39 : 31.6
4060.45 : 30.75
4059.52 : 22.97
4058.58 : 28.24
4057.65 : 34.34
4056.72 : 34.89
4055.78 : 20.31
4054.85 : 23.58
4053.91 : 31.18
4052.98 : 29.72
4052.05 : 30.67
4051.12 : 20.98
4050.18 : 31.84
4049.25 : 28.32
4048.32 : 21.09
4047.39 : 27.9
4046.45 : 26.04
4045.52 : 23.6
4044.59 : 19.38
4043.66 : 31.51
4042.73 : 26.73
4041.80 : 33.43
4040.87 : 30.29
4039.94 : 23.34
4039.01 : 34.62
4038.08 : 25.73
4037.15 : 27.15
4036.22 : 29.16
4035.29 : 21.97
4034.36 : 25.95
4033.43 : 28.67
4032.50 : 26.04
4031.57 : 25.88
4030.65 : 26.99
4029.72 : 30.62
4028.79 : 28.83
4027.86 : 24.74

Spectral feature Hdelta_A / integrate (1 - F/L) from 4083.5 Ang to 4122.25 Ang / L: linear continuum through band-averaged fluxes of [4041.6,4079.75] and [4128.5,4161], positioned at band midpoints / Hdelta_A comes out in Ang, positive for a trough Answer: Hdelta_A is 4.5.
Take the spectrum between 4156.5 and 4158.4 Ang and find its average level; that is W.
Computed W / 26.7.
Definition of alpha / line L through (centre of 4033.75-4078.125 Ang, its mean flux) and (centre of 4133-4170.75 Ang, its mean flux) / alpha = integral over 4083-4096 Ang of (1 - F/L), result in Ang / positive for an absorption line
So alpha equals 2.3 Ang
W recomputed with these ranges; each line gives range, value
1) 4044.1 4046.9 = 23.1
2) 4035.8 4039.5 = 29.1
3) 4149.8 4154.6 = 24.3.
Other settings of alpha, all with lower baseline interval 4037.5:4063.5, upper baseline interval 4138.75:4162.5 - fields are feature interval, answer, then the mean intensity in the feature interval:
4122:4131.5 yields 0.4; 24.5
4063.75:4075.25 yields 0.6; 25.6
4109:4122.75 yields 1.8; 22.5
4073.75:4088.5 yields 2.1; 23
